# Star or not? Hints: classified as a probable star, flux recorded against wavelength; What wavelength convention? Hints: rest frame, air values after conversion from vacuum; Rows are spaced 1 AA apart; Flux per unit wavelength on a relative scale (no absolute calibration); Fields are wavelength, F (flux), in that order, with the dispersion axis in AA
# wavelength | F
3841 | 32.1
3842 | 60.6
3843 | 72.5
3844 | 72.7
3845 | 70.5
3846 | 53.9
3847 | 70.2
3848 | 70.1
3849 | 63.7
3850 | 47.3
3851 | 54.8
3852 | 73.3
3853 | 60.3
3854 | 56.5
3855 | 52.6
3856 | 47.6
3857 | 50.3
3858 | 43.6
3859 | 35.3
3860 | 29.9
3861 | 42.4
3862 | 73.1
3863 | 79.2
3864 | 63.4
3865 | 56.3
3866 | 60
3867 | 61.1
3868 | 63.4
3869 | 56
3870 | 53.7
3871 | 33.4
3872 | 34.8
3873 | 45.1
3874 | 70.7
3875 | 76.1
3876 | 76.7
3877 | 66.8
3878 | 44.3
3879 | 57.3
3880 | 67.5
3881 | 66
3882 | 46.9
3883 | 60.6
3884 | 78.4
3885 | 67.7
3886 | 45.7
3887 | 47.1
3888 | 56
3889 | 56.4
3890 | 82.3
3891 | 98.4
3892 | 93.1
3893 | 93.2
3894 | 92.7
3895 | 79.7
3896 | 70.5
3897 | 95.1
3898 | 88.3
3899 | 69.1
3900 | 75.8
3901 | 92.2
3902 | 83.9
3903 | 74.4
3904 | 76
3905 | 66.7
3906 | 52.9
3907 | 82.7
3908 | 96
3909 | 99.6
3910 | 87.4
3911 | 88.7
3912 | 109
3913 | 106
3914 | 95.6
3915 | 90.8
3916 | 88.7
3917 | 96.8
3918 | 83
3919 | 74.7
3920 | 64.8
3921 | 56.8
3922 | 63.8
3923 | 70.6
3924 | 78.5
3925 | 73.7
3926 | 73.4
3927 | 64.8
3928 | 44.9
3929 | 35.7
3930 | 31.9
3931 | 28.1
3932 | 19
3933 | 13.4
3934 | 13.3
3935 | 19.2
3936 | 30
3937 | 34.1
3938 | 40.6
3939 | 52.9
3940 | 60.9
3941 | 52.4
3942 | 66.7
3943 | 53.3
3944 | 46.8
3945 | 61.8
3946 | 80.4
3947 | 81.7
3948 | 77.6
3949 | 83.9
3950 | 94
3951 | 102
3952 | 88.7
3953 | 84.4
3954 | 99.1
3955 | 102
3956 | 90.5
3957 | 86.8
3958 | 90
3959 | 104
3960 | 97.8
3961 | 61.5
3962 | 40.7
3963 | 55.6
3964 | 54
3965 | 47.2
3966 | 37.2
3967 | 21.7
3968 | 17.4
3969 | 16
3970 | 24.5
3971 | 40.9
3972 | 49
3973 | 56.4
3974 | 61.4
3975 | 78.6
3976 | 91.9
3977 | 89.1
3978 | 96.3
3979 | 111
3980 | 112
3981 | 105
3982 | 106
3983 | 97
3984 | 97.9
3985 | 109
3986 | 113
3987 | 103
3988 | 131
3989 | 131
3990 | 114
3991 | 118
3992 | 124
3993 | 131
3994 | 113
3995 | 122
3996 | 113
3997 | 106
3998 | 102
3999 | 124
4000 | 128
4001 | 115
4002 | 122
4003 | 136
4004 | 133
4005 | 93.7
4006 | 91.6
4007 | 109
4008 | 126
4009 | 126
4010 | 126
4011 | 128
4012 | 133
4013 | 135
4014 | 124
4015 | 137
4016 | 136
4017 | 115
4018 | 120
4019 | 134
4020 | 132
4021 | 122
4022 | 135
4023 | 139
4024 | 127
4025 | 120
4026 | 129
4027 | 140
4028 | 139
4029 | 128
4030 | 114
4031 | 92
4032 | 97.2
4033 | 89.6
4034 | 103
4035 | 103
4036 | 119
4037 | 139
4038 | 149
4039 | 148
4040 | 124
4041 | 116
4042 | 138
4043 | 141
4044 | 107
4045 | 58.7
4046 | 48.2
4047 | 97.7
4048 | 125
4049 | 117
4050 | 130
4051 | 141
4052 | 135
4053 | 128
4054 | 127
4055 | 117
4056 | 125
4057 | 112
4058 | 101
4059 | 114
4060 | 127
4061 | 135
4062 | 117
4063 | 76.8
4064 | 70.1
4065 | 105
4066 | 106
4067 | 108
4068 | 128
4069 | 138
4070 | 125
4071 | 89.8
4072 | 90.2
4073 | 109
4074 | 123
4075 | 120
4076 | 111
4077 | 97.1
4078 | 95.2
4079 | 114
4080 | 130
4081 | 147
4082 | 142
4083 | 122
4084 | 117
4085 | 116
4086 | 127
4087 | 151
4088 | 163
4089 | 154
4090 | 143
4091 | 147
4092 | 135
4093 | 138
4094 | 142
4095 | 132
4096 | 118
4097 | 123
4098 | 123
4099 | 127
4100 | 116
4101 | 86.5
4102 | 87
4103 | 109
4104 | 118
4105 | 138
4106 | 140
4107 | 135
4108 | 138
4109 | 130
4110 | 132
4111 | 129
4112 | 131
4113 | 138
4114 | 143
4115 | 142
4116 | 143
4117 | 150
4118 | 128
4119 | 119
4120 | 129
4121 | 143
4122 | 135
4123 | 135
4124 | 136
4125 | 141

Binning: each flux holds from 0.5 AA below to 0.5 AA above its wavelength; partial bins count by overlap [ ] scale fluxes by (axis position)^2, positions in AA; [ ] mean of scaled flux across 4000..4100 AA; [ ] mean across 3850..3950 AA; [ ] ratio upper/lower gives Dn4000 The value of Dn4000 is 2.03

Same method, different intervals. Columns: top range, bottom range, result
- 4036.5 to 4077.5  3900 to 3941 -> 1.89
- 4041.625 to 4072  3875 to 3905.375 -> 1.69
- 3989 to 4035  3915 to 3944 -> 2.35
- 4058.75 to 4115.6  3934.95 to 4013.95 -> 1.47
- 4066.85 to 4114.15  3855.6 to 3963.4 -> 2.04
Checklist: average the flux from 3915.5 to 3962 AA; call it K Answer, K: 65.4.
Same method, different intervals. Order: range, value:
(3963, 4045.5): 107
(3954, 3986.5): 74.2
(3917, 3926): 72.3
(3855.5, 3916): 69.4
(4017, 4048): 118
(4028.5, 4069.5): 115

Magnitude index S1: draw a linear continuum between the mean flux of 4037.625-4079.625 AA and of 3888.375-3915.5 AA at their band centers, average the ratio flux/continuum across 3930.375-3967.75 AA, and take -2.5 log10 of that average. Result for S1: 0.47 mag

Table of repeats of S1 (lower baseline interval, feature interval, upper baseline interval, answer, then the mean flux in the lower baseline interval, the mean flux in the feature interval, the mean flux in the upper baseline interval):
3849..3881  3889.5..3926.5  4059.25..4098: -0.20 mag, 56.2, 82.8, 122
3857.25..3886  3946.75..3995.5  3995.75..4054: 0.16 mag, 57.2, 84.9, 121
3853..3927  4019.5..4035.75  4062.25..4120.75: -0.12 mag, 69.6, 119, 124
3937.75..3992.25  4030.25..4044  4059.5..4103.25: -0.15 mag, 78.3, 119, 120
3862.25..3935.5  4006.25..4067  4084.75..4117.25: -0.08 mag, 67.5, 119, 132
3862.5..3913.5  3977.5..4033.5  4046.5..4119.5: -0.16 mag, 71.5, 119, 123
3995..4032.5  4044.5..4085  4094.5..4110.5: 0.08 mag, 122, 113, 122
